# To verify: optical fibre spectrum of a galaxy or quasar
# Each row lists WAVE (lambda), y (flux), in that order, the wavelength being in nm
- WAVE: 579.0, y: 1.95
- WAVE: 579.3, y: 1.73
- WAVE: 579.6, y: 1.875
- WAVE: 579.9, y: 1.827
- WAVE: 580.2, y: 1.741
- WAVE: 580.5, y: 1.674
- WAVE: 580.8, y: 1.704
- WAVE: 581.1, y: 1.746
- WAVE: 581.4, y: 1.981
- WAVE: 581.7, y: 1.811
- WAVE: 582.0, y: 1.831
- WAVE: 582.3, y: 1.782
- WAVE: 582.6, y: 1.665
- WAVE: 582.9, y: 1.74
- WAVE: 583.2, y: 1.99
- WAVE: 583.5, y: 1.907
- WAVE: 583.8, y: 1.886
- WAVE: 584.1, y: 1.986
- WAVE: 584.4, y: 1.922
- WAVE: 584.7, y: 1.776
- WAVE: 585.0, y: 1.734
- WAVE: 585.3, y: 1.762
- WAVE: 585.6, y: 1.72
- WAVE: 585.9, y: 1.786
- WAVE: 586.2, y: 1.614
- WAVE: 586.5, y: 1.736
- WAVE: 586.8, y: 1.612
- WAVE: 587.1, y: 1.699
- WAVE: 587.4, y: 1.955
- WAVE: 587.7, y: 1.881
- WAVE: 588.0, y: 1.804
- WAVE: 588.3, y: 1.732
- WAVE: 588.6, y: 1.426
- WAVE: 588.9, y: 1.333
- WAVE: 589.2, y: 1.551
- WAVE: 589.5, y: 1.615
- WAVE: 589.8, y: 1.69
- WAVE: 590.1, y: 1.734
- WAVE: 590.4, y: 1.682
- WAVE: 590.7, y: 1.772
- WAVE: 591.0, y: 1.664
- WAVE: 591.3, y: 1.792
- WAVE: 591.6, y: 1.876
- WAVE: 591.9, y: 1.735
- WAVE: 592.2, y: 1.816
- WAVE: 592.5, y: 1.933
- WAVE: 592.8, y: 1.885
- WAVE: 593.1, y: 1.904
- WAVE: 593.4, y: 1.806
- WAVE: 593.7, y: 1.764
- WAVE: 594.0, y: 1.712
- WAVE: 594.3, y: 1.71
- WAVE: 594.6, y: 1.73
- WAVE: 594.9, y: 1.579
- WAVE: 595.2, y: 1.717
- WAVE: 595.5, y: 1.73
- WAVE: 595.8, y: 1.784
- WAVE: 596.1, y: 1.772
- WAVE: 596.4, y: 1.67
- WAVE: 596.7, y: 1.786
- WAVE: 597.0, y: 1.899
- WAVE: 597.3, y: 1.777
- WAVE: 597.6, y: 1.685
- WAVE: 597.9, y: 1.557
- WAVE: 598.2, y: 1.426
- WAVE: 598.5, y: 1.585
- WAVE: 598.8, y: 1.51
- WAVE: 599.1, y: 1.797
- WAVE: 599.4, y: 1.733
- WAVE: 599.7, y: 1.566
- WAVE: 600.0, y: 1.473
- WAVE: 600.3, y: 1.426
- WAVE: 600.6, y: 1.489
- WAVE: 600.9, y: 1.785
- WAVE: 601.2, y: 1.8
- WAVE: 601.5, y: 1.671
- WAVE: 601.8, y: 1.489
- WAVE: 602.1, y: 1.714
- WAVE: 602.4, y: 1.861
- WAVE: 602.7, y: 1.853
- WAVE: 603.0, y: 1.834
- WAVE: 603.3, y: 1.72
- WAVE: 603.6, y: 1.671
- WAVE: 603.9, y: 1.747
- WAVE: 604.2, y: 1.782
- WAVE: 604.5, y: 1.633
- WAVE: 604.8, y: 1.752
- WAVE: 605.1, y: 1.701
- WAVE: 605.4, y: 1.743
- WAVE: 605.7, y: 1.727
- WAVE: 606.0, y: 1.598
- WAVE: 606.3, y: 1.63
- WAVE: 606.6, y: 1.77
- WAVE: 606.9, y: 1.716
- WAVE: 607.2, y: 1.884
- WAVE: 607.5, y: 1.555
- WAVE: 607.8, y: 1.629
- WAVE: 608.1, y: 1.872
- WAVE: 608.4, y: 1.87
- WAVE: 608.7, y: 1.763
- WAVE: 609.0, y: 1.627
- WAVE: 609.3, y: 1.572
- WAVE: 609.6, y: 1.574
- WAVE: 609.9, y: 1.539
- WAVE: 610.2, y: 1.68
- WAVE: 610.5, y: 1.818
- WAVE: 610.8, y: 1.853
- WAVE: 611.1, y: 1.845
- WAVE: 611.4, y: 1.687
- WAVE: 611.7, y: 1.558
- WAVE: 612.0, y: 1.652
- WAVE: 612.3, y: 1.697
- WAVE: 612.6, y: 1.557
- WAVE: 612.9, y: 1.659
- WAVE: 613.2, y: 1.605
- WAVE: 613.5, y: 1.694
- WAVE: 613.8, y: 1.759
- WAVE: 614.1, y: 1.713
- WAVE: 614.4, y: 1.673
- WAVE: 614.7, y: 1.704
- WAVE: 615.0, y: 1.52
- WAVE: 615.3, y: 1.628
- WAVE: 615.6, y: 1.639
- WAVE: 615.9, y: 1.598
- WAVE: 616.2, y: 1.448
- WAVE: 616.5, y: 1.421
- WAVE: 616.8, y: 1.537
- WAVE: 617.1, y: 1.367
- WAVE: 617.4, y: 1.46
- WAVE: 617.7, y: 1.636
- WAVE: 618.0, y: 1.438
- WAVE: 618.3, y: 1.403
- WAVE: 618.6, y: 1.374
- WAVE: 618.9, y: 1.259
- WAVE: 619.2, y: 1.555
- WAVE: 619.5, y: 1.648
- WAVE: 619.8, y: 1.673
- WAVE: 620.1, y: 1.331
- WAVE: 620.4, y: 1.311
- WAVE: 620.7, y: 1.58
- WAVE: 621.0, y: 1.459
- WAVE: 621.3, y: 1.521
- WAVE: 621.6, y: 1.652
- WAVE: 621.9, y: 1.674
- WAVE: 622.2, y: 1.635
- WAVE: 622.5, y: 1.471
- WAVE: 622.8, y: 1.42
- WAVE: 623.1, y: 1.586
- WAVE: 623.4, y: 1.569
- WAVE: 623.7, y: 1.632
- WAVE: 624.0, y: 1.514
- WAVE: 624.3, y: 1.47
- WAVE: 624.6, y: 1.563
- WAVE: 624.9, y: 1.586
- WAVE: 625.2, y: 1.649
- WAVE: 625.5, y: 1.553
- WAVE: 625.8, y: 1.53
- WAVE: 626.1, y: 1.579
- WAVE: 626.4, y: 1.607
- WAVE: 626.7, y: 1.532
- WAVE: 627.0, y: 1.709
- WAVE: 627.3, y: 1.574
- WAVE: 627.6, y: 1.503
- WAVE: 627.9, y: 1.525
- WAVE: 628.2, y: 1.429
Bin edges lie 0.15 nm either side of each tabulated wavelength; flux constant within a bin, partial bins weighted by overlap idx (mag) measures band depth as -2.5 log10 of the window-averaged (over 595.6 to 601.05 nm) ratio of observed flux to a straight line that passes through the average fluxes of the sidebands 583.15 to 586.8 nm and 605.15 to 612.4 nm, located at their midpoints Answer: 0.06 mag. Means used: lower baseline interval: 1.81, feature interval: 1.65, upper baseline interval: 1.7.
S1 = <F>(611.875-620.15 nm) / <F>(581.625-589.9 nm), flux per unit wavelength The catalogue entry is 0.89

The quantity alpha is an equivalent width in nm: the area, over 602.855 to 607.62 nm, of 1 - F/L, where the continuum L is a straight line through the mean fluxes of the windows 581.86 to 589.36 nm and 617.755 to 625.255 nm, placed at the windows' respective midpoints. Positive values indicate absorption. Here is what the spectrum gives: -0.271 nm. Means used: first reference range 1.75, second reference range 1.52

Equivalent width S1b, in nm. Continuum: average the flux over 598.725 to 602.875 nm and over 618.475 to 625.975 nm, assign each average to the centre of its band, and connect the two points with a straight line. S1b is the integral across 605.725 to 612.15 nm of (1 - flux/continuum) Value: -0.36 nm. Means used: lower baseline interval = 1.66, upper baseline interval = 1.53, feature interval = 1.7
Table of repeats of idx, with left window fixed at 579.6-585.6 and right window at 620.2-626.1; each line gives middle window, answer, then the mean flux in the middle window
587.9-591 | 0.09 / 1.63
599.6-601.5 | 0.06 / 1.6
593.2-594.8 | 0.00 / 1.74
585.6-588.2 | 0.02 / 1.76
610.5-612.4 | -0.07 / 1.72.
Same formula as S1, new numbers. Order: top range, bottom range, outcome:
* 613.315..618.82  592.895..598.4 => 0.90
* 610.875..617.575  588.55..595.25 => 0.94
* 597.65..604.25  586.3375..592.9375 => 0.96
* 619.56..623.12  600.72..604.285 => 0.88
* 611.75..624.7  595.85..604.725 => 0.92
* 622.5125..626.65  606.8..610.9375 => 0.91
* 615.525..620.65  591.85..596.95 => 0.83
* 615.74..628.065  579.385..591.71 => 0.87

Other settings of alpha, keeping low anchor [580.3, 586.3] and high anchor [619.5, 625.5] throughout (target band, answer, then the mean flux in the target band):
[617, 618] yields 0.058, 1.49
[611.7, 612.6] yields -0.013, 1.64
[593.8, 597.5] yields -0.038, 1.74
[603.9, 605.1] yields -0.043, 1.72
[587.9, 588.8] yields 0.072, 1.63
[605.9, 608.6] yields -0.137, 1.73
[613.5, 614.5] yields -0.071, 1.71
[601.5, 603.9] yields -0.081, 1.73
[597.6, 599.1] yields 0.123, 1.56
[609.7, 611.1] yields -0.092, 1.73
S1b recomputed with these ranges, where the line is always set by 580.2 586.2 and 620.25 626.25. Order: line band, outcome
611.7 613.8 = -0.04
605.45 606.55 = -0.01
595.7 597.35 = -0.06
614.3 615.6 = -0.02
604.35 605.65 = -0.03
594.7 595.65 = 0.03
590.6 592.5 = -0.04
